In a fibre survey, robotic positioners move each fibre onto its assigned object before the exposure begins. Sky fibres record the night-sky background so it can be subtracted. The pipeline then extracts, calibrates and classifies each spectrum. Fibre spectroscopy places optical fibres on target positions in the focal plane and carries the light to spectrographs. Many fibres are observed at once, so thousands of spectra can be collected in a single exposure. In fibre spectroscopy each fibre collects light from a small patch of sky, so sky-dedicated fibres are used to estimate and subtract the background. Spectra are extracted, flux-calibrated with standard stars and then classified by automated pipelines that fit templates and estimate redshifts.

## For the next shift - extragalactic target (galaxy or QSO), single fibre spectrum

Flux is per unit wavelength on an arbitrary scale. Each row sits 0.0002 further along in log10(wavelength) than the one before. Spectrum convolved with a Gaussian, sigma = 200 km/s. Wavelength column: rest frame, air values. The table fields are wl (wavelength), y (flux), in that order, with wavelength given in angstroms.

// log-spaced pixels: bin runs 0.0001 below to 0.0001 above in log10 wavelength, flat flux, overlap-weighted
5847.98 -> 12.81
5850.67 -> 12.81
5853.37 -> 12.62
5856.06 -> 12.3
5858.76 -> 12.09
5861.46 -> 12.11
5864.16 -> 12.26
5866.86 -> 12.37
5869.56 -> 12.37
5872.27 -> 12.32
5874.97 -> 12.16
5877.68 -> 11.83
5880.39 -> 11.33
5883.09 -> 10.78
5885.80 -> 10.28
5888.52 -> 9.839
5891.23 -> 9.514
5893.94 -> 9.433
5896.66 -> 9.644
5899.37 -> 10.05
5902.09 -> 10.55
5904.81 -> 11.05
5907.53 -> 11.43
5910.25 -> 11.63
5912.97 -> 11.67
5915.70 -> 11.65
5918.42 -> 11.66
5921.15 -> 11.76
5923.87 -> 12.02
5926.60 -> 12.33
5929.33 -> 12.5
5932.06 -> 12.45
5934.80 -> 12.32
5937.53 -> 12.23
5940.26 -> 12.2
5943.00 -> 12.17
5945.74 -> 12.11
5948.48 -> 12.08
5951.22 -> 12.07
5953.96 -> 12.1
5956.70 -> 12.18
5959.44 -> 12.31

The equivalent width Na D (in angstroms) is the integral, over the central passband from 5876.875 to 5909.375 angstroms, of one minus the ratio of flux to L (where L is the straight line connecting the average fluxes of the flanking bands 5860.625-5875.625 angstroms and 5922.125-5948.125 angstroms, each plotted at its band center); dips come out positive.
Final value 4.8 angstroms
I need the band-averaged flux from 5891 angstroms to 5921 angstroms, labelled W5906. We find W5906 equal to 10.8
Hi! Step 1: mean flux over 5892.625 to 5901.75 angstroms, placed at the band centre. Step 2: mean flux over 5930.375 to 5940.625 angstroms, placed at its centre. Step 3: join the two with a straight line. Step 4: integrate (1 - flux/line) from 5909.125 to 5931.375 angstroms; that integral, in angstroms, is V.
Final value -1.2 angstroms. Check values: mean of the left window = 9.8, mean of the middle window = 11.9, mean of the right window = 12.3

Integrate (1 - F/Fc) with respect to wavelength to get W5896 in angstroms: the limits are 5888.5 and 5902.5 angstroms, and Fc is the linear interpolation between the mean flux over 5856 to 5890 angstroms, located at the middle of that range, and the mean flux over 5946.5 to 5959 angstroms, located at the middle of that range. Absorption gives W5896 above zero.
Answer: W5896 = 2.4 angstroms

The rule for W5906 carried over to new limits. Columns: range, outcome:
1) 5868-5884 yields 11.8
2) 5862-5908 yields 11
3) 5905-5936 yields 11.9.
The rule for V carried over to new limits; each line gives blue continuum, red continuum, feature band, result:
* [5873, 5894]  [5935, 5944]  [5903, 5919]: 0.0 angstroms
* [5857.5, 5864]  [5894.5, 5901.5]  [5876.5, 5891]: 0.1 angstroms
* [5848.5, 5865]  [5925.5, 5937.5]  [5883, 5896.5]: 2.7 angstroms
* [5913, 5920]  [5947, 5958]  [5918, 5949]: -0.8 angstroms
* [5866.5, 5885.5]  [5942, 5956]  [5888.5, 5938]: 2.8 angstroms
